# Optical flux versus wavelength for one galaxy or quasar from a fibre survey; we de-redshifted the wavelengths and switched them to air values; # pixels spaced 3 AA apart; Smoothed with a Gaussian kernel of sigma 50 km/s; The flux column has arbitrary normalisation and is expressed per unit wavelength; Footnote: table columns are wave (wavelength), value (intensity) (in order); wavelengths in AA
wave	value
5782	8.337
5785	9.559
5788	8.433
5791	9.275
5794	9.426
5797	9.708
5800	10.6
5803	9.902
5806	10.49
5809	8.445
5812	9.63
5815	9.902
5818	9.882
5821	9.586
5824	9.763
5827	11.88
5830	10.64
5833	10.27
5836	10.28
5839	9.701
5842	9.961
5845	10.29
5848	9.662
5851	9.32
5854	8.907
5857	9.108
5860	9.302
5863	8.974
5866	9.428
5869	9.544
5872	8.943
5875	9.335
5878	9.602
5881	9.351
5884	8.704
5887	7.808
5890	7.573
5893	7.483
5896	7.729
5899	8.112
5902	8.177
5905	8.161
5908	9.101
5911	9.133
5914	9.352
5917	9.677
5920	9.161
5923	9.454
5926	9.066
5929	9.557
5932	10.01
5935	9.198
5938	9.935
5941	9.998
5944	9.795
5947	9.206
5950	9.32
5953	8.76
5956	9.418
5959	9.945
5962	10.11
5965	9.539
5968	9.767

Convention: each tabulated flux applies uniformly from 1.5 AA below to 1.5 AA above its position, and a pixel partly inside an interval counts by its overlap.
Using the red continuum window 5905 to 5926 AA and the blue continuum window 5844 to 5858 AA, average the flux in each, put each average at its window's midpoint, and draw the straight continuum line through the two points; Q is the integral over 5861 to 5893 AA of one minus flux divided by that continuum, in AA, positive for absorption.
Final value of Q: 1.7 AA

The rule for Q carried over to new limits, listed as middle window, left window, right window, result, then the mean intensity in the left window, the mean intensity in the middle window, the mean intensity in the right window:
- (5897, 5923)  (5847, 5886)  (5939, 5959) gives 1.3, 9.22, 8.87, 9.47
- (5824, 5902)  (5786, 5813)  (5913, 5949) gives 2.2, 9.54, 9.26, 9.53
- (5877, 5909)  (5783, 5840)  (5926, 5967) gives 4.5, 9.85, 8.31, 9.58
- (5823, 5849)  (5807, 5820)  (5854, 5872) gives -2.5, 9.51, 10.3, 9.21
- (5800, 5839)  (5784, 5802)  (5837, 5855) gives -1.9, 9.51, 10.1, 9.68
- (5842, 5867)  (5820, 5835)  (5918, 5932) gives 1.9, 10.5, 9.41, 9.4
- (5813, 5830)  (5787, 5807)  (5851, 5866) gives -1.3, 9.7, 10.2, 9.13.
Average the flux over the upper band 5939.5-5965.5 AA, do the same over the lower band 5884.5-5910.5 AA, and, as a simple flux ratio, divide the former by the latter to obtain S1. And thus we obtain 1.18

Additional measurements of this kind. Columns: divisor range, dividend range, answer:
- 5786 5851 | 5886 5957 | 0.91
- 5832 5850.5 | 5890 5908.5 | 0.80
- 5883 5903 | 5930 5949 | 1.22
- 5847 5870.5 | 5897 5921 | 0.95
